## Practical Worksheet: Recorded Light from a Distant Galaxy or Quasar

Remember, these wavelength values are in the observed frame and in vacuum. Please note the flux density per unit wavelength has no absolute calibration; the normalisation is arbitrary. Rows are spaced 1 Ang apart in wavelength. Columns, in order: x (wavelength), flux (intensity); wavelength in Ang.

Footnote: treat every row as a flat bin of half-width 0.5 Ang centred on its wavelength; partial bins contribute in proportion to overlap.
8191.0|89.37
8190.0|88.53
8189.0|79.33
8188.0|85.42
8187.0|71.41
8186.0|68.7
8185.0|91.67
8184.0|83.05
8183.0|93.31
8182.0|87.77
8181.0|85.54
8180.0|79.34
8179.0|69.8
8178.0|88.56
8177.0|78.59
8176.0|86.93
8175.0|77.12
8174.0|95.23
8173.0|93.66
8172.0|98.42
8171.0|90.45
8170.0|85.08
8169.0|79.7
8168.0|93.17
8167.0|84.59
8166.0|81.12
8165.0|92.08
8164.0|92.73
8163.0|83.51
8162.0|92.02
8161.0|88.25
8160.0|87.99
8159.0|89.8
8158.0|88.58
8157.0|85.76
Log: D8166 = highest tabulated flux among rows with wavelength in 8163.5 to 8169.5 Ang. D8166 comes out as 93.17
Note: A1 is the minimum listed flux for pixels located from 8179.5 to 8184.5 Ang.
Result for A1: 79.34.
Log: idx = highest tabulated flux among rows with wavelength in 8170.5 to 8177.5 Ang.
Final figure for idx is 98.42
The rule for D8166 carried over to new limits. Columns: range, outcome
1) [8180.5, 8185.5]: 93.31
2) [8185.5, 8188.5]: 85.42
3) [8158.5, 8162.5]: 92.02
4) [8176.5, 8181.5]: 88.56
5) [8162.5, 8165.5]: 92.73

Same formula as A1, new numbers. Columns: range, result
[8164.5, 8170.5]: 79.7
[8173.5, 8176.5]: 77.12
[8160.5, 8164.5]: 83.51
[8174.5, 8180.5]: 69.8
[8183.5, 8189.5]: 68.7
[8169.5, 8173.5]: 85.08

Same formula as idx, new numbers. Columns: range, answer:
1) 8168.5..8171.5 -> 90.45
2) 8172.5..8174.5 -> 95.23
